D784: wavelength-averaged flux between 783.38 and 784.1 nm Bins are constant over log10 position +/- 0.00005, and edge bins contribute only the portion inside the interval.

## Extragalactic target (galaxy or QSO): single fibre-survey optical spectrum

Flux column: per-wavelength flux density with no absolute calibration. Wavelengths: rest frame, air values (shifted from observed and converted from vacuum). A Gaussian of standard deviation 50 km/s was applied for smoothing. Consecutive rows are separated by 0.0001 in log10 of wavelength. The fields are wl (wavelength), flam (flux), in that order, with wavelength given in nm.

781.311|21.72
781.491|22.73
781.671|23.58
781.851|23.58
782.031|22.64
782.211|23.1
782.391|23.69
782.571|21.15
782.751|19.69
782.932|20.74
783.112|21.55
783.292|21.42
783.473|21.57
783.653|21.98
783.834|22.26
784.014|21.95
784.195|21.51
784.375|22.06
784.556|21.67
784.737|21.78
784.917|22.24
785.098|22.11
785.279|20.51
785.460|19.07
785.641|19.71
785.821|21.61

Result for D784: 21.9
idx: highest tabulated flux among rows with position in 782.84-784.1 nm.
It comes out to 22.26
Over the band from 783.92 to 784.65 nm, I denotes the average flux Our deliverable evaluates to 21.8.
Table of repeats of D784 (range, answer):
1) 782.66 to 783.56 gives 21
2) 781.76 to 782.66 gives 22.8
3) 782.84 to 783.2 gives 21.1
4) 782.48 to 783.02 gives 20.5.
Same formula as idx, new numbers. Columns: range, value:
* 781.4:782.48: 23.69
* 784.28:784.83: 22.06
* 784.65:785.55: 22.24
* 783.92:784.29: 21.95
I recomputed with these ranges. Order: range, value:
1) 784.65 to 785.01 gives 22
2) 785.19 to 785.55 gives 19.8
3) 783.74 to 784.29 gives 21.9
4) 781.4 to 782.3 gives 23.1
